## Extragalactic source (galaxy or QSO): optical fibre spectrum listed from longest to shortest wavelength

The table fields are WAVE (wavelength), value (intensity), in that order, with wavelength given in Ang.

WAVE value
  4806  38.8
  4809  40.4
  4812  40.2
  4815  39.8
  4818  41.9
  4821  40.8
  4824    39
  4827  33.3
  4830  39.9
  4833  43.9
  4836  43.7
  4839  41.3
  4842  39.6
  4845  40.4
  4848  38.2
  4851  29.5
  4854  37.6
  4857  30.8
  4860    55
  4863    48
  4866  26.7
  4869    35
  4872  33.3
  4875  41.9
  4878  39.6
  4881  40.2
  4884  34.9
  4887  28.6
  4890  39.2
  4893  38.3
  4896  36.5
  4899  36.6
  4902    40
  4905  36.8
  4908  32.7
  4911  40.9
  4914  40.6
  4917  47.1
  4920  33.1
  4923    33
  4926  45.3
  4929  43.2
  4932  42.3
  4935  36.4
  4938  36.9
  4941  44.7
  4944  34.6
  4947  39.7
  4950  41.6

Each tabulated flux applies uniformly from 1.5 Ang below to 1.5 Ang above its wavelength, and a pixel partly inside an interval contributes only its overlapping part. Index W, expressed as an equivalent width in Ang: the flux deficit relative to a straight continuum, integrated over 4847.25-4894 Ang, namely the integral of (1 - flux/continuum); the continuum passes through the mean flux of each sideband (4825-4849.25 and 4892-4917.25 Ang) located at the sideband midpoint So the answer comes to 2.3 Ang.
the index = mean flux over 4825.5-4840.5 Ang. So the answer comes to 40.4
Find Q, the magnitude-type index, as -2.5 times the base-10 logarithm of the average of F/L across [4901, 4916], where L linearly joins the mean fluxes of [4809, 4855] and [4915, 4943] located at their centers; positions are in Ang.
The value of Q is 0.04 mag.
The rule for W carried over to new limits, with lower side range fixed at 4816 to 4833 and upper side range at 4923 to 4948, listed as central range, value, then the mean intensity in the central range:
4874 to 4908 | 2.2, 37.2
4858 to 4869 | -0.5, 41.5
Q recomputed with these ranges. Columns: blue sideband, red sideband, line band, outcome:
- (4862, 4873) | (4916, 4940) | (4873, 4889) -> -0.02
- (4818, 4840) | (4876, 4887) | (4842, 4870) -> 0.02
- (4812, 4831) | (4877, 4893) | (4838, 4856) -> 0.02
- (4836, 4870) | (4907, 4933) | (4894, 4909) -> 0.08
